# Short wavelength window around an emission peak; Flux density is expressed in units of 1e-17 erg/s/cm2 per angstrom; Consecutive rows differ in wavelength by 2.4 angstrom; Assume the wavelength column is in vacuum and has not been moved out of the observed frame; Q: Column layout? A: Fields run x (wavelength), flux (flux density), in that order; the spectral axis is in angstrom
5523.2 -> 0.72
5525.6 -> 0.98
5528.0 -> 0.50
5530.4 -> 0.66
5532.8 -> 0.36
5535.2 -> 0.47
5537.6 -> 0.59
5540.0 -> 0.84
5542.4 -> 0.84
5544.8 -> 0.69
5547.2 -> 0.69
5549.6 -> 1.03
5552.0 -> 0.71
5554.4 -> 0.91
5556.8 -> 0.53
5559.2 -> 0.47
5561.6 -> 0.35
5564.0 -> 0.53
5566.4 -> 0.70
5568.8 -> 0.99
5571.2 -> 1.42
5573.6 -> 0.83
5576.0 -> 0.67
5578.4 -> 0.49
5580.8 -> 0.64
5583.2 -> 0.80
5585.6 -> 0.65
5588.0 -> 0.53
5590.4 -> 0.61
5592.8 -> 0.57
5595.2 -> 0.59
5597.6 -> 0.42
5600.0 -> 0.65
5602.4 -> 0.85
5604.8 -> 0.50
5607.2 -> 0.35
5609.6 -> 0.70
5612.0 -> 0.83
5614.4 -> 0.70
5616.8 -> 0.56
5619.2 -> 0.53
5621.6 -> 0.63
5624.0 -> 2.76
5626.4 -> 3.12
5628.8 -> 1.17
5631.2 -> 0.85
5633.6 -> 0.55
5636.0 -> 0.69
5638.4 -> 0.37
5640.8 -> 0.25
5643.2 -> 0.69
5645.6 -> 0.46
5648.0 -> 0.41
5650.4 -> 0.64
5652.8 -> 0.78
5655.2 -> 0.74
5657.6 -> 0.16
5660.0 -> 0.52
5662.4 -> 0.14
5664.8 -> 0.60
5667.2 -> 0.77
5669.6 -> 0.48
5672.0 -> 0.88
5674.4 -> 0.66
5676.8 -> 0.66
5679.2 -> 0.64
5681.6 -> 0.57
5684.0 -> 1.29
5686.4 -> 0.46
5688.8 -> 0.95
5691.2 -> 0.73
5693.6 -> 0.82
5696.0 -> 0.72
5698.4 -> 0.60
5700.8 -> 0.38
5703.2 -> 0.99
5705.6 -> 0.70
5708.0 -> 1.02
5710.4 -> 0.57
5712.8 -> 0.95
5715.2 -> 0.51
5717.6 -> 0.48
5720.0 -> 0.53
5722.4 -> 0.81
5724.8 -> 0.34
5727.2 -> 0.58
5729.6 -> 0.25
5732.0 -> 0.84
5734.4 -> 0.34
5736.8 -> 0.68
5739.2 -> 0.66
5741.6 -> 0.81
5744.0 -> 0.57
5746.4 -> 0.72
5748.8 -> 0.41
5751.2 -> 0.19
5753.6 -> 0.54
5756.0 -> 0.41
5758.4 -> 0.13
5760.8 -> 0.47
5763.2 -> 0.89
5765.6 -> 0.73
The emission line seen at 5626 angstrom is [O III] 5007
